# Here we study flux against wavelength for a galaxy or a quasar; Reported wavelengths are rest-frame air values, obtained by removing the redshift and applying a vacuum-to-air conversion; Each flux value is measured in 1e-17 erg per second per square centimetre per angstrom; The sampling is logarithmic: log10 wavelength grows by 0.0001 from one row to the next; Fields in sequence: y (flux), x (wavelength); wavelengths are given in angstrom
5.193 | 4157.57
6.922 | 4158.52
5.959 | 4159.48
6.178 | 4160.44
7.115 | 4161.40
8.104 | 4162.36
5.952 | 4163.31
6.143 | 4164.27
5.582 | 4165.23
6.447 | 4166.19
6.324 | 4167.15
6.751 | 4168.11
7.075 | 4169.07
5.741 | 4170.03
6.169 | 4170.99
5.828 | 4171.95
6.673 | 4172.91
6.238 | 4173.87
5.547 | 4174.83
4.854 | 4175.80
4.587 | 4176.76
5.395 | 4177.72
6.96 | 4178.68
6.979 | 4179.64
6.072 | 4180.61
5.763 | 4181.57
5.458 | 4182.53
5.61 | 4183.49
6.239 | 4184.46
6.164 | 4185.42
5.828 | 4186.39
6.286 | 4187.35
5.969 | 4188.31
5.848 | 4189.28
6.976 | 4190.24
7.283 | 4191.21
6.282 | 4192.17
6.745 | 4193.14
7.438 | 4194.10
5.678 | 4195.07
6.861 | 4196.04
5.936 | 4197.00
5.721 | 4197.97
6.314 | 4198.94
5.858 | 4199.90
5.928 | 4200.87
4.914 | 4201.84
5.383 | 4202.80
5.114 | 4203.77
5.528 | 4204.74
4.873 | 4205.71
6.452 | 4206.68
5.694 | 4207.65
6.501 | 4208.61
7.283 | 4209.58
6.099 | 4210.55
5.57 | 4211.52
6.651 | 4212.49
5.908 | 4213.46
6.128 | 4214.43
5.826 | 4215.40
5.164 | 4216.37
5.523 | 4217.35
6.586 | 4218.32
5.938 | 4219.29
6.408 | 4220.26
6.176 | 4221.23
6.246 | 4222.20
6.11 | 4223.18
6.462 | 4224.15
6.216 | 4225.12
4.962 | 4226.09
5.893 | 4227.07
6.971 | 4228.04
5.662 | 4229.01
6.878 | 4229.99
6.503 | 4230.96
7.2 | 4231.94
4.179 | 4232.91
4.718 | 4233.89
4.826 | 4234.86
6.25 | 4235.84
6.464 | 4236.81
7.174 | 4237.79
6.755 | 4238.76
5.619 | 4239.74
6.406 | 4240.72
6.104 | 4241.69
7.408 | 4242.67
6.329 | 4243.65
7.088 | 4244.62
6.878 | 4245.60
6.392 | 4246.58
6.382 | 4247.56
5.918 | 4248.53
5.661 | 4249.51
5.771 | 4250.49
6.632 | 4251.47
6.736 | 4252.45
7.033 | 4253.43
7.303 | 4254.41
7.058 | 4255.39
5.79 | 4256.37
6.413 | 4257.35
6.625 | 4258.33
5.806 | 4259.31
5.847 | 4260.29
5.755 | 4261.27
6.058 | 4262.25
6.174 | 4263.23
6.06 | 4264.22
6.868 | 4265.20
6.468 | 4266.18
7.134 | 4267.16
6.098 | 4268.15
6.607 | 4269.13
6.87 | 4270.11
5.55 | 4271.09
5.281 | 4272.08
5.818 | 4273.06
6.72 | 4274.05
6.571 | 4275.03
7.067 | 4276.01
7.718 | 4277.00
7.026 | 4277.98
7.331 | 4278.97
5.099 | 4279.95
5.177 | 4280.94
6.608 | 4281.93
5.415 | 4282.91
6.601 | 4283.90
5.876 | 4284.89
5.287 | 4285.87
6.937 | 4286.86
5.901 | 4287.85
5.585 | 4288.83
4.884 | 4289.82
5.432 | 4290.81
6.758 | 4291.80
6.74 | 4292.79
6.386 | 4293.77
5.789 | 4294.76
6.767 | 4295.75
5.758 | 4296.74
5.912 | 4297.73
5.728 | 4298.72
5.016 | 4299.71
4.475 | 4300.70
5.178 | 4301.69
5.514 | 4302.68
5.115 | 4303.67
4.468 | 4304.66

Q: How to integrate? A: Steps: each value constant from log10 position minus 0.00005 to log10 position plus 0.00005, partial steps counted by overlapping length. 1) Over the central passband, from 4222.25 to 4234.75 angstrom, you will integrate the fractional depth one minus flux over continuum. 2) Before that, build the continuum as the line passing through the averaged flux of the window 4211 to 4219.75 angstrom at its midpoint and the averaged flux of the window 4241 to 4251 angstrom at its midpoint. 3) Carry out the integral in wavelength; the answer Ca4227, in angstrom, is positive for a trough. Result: 0.3 angstrom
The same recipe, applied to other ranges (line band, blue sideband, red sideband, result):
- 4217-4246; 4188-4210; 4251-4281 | 0.3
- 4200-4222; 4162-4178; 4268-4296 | 0.8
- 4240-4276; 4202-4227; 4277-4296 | -2.0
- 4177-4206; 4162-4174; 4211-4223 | 0.7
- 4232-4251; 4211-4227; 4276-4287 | -0.2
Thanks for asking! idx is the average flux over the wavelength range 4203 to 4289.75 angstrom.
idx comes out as 6.19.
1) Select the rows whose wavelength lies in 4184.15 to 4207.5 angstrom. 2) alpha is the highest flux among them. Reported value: 7.438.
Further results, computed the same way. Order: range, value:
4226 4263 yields 7.408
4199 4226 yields 7.283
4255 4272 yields 7.134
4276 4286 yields 7.718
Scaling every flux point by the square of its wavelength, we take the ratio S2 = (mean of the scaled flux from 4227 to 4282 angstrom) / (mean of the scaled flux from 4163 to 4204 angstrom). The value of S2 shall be 1.1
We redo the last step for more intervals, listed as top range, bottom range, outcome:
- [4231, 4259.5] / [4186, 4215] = 1.06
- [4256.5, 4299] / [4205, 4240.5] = 1.05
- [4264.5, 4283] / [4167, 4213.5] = 1.10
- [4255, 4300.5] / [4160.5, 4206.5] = 1.06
